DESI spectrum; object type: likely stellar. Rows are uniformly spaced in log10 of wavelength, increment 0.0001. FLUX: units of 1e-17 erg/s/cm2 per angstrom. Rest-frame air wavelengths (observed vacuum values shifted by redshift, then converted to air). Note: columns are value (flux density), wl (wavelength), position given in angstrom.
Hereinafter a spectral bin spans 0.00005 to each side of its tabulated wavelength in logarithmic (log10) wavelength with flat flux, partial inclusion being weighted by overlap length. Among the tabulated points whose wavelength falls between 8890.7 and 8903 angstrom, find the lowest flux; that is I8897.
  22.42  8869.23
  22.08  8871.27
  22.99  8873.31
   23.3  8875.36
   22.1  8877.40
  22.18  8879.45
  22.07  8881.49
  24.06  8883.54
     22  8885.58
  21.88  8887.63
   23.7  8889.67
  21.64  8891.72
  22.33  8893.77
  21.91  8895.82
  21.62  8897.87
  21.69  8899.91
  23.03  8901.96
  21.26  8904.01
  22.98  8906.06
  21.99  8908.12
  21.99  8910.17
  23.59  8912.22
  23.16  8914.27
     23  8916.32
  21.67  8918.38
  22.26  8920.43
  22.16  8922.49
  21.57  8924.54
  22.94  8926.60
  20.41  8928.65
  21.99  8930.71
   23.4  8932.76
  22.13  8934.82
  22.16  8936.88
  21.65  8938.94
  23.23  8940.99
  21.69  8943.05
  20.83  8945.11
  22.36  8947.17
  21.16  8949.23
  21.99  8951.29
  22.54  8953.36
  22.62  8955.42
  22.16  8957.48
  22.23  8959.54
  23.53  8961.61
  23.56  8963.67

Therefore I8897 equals 21.62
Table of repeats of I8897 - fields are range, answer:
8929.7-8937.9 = 21.99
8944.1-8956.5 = 20.83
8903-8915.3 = 21.26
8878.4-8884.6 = 22.07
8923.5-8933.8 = 20.41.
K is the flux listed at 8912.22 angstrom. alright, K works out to 23.59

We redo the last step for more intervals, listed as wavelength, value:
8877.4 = 22.1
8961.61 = 23.53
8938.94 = 21.65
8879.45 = 22.18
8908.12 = 21.99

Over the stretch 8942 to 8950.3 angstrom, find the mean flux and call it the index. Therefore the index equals 21.5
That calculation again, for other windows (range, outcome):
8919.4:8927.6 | 22.2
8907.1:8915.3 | 22.7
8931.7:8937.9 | 22.6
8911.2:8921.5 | 22.7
